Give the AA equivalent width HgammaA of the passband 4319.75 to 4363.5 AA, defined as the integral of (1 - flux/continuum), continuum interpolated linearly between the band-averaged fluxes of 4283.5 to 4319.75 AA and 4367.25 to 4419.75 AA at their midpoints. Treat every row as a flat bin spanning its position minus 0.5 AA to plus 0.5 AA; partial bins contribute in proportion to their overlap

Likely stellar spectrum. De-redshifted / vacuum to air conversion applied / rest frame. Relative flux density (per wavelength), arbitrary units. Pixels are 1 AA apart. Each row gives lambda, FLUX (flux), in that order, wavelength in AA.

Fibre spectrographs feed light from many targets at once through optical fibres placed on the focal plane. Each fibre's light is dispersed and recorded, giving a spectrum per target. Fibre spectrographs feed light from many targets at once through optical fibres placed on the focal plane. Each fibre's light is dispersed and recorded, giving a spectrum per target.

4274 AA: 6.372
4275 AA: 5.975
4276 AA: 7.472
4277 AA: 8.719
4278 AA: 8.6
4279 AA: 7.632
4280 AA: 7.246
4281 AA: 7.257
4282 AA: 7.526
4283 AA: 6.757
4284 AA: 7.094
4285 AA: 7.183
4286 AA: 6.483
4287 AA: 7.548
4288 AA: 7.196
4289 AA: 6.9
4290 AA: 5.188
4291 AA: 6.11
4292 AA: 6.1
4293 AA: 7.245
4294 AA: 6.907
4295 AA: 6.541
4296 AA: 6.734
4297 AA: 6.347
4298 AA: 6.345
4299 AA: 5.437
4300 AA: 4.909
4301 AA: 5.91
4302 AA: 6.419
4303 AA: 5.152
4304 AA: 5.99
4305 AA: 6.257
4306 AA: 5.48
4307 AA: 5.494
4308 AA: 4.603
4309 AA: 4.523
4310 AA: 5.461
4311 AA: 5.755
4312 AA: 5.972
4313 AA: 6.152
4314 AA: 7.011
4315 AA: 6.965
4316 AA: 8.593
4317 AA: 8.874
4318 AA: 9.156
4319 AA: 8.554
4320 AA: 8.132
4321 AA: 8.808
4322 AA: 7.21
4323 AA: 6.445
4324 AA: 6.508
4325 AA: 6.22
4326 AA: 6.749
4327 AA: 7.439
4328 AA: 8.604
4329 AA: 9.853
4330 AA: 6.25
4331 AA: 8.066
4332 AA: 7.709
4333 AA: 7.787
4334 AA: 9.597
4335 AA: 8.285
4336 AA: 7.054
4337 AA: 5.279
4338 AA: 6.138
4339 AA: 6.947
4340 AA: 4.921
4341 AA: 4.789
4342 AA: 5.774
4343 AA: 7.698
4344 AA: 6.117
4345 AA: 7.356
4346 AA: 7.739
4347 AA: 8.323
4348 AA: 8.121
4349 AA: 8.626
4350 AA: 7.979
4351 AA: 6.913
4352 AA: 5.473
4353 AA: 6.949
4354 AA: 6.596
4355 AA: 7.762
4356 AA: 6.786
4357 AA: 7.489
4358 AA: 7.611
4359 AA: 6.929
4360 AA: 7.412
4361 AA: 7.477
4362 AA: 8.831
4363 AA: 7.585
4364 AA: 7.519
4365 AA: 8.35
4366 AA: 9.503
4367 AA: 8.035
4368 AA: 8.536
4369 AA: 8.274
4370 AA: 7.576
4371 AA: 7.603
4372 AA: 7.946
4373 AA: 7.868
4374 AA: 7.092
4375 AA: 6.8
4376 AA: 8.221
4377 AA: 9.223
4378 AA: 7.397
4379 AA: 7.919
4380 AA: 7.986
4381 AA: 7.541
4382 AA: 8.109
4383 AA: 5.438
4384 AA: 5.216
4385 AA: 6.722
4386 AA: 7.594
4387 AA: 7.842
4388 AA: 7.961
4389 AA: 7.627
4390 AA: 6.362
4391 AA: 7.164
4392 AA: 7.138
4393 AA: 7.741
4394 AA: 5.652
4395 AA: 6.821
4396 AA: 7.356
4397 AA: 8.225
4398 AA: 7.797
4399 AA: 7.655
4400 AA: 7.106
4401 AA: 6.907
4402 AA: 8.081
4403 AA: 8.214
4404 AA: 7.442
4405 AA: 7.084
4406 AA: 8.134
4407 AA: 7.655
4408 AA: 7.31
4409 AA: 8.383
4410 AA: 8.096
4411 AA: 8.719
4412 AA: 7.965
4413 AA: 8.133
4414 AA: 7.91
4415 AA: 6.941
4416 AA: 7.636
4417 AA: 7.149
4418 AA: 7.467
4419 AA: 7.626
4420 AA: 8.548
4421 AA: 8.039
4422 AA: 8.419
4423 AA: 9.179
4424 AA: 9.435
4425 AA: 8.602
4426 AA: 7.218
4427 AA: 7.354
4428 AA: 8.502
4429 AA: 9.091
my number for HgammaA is -2.1 AA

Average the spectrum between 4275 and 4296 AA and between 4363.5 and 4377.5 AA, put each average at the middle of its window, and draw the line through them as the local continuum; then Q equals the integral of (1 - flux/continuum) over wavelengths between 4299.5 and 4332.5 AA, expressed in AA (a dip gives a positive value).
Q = 2.6 AA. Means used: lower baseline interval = 7.05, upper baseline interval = 8.04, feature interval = 6.82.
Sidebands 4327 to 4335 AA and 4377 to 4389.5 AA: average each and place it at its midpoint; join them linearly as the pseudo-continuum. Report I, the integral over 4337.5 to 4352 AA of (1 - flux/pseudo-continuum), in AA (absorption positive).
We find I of 1.95 AA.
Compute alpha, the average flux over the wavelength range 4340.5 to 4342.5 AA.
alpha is 5.28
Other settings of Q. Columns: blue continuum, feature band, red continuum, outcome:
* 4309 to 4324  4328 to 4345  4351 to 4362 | 0.3 AA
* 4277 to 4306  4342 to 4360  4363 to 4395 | -0.1 AA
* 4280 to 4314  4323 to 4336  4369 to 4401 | -2.0 AA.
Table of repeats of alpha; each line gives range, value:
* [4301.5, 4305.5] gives 5.95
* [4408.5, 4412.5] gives 8.29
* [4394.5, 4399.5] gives 7.57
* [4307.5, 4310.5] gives 4.86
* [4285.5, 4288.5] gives 7.08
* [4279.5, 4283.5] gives 7.2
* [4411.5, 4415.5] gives 7.74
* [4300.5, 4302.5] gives 6.16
